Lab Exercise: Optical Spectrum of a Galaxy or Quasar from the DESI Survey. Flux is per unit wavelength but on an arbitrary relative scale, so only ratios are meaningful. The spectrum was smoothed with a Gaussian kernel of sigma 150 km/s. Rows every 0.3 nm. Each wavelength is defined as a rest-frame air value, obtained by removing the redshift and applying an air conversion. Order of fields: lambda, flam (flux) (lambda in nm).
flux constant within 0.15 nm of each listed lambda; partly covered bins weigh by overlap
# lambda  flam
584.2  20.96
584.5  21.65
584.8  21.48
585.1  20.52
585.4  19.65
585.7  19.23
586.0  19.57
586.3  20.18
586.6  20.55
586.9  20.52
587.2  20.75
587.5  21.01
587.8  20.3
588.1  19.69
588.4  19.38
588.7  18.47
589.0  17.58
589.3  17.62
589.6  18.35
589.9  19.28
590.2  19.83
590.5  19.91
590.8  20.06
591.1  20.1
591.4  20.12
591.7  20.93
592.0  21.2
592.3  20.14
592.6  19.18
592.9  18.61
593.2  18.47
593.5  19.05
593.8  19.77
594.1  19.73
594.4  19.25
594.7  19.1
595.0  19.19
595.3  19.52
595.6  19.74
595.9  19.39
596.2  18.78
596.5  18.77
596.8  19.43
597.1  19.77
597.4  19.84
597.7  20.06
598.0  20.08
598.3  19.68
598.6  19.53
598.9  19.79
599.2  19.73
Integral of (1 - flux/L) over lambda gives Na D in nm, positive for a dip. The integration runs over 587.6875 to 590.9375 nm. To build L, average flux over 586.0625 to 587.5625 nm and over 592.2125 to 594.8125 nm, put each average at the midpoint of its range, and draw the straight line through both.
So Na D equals 0.15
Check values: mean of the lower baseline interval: 20.5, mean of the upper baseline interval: 19.2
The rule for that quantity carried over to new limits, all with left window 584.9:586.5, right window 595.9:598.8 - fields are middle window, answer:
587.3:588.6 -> -0.01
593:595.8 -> 0.05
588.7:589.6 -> 0.09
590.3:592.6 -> -0.06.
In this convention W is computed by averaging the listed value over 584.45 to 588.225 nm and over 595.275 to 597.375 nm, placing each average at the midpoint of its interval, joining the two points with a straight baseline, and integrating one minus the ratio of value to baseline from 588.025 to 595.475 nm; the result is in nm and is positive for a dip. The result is 0.16 nm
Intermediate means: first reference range 20.4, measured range 19.4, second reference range 19.4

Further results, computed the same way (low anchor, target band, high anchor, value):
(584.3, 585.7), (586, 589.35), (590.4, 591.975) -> 0.133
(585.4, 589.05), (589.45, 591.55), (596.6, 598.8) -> 0.014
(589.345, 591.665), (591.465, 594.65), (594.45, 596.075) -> -0.022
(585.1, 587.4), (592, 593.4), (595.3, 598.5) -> 0.032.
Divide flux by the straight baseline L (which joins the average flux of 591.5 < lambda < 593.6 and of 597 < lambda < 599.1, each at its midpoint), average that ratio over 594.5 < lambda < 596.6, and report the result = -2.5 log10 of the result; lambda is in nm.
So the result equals 0.03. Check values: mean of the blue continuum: 19.7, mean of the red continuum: 19.8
